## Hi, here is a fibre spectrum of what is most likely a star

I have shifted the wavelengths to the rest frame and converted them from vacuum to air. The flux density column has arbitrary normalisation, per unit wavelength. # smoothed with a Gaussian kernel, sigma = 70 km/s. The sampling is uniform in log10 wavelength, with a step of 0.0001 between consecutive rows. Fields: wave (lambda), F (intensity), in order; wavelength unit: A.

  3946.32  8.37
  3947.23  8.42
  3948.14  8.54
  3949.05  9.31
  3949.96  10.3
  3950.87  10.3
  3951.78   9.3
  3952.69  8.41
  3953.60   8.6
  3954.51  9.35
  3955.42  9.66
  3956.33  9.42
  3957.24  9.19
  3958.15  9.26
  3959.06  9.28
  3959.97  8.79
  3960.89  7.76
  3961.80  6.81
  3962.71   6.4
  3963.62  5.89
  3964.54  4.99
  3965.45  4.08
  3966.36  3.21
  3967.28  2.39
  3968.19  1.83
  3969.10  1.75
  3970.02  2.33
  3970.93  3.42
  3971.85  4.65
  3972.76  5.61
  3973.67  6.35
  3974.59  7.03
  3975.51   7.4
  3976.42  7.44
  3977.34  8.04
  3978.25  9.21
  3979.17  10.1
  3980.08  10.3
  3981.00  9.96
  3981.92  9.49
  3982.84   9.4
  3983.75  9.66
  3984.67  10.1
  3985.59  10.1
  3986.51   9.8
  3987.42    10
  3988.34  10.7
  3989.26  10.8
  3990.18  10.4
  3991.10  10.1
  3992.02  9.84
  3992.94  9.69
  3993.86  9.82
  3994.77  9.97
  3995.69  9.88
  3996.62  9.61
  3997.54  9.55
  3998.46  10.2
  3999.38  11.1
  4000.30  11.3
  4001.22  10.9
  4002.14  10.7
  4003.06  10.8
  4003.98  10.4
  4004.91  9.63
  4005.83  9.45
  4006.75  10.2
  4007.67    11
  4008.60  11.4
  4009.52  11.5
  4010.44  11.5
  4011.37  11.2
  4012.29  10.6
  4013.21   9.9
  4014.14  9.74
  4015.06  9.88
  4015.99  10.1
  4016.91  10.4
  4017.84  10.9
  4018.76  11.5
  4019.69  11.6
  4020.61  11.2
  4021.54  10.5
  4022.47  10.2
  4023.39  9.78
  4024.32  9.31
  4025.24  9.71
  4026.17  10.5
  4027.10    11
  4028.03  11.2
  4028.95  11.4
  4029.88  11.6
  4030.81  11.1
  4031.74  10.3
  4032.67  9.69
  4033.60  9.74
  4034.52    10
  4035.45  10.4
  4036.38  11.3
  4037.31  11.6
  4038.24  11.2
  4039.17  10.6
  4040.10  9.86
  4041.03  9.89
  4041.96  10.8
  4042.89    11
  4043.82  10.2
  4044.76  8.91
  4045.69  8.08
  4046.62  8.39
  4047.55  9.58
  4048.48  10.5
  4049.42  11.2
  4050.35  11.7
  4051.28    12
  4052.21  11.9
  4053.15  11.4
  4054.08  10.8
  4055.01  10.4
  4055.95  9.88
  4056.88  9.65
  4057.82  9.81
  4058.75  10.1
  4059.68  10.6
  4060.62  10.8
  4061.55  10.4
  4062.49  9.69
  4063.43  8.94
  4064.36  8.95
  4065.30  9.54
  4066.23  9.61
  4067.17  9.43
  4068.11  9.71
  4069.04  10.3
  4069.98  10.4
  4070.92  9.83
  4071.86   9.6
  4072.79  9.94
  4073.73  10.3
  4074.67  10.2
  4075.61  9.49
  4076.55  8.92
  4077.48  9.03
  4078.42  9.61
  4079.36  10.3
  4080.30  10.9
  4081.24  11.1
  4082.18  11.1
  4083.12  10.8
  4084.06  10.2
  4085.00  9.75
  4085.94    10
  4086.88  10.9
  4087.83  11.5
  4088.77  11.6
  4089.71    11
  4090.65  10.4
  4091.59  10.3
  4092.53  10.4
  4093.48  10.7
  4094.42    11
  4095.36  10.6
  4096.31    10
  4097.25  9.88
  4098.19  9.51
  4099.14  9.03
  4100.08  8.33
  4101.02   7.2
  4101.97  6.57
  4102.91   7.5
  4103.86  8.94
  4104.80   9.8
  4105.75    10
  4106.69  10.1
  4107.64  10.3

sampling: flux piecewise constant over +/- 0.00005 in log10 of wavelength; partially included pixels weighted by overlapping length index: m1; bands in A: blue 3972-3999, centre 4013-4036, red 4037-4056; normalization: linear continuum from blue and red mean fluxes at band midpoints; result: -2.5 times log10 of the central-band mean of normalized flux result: -0.05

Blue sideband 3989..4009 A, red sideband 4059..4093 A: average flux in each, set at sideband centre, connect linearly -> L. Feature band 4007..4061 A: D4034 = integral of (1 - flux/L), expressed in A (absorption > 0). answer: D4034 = -1.6 A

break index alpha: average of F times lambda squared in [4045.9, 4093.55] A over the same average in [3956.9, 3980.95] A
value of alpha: 1.70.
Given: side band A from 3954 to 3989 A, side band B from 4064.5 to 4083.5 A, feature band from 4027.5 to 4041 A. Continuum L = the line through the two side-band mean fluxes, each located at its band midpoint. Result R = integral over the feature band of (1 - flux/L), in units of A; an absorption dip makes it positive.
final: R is -2.6 A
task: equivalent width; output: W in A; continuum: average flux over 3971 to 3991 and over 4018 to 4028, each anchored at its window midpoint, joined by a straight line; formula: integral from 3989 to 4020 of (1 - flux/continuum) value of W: -2.1 A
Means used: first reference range 8.8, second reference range 10.6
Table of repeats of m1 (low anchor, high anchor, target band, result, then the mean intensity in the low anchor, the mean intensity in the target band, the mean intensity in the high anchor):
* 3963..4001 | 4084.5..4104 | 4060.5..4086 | -0.056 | 8.01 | 9.95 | 9.78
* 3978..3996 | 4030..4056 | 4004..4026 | -0.028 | 9.98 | 10.5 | 10.5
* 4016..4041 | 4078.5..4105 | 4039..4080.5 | 0.025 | 10.6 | 10.1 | 9.97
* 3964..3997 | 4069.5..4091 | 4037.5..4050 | -0.078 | 7.76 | 10.1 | 10.3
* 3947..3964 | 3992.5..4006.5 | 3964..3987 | 0.367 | 8.7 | 6.75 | 10.2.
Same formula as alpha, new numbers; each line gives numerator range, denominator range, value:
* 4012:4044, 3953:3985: 1.53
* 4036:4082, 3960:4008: 1.27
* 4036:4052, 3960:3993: 1.45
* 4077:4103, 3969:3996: 1.24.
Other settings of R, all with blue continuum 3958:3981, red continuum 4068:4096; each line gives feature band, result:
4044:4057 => -1.62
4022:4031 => -2.45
